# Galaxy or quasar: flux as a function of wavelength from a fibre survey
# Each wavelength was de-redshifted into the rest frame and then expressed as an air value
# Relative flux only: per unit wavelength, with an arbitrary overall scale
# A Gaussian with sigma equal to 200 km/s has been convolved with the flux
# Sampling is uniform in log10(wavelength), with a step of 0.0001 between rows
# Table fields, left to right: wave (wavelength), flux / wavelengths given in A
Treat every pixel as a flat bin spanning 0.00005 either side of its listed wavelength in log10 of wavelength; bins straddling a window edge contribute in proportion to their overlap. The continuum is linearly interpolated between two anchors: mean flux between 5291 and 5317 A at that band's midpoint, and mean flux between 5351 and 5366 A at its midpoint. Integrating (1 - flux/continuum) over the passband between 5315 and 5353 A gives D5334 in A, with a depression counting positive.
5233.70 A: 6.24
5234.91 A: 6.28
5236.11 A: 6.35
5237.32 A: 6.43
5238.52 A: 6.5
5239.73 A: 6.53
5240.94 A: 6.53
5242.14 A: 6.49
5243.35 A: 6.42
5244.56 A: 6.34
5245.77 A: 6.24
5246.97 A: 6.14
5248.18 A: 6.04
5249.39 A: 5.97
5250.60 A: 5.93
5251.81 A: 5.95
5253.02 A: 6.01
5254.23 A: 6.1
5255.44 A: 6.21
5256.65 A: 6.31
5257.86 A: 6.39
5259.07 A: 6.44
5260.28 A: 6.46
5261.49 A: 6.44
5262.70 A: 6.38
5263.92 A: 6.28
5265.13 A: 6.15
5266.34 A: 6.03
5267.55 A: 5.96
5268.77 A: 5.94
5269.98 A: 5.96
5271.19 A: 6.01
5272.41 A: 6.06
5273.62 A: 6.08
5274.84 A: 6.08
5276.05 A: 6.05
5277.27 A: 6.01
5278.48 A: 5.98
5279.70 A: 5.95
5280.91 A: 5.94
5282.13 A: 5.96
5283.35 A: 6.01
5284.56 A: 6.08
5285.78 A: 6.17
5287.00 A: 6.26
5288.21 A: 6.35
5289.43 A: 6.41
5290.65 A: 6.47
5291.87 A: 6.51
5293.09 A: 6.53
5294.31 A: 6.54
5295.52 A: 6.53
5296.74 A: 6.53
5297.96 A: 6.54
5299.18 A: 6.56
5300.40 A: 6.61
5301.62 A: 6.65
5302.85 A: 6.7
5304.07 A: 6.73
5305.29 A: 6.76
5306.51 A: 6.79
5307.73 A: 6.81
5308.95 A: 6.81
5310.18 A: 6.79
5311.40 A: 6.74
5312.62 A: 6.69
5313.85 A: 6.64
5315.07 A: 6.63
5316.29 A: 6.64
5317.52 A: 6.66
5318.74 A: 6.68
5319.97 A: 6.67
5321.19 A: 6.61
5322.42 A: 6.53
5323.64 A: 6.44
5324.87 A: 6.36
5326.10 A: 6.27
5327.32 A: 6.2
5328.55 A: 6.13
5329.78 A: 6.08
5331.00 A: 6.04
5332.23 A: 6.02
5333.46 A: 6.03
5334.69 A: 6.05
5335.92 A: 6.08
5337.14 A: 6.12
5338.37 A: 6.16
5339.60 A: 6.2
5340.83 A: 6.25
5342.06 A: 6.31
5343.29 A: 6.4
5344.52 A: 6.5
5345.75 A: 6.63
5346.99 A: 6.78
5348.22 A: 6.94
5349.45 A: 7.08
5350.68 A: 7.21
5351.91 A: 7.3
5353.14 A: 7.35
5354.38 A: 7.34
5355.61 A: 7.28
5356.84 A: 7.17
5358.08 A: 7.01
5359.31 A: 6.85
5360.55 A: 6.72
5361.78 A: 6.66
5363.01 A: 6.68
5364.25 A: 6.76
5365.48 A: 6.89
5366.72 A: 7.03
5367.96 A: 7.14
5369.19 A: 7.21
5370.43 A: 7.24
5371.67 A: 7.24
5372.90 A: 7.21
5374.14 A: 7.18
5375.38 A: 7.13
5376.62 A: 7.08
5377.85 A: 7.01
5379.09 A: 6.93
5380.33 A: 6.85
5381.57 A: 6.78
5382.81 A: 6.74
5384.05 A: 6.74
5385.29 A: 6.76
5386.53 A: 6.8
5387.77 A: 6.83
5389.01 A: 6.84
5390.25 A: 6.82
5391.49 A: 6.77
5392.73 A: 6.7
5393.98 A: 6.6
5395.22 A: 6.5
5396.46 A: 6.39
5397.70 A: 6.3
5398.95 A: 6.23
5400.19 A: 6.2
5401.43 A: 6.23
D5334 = 2.2 A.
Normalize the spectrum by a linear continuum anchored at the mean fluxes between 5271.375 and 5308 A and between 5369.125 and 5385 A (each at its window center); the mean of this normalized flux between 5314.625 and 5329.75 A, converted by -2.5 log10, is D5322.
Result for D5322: 0.02 mag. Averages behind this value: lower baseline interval 6.35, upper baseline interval 7.01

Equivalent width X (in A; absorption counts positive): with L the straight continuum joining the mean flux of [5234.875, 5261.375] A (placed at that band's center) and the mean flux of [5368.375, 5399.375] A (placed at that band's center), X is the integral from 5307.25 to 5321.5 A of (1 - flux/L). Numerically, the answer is -0.3 A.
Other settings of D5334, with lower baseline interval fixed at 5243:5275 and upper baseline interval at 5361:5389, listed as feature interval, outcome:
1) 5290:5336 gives 0.11 A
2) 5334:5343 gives 0.70 A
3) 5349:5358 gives -0.58 A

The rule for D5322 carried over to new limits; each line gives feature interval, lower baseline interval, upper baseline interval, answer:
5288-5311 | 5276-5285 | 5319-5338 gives -0.09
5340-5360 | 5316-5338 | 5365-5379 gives -0.03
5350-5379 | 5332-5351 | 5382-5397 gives -0.08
